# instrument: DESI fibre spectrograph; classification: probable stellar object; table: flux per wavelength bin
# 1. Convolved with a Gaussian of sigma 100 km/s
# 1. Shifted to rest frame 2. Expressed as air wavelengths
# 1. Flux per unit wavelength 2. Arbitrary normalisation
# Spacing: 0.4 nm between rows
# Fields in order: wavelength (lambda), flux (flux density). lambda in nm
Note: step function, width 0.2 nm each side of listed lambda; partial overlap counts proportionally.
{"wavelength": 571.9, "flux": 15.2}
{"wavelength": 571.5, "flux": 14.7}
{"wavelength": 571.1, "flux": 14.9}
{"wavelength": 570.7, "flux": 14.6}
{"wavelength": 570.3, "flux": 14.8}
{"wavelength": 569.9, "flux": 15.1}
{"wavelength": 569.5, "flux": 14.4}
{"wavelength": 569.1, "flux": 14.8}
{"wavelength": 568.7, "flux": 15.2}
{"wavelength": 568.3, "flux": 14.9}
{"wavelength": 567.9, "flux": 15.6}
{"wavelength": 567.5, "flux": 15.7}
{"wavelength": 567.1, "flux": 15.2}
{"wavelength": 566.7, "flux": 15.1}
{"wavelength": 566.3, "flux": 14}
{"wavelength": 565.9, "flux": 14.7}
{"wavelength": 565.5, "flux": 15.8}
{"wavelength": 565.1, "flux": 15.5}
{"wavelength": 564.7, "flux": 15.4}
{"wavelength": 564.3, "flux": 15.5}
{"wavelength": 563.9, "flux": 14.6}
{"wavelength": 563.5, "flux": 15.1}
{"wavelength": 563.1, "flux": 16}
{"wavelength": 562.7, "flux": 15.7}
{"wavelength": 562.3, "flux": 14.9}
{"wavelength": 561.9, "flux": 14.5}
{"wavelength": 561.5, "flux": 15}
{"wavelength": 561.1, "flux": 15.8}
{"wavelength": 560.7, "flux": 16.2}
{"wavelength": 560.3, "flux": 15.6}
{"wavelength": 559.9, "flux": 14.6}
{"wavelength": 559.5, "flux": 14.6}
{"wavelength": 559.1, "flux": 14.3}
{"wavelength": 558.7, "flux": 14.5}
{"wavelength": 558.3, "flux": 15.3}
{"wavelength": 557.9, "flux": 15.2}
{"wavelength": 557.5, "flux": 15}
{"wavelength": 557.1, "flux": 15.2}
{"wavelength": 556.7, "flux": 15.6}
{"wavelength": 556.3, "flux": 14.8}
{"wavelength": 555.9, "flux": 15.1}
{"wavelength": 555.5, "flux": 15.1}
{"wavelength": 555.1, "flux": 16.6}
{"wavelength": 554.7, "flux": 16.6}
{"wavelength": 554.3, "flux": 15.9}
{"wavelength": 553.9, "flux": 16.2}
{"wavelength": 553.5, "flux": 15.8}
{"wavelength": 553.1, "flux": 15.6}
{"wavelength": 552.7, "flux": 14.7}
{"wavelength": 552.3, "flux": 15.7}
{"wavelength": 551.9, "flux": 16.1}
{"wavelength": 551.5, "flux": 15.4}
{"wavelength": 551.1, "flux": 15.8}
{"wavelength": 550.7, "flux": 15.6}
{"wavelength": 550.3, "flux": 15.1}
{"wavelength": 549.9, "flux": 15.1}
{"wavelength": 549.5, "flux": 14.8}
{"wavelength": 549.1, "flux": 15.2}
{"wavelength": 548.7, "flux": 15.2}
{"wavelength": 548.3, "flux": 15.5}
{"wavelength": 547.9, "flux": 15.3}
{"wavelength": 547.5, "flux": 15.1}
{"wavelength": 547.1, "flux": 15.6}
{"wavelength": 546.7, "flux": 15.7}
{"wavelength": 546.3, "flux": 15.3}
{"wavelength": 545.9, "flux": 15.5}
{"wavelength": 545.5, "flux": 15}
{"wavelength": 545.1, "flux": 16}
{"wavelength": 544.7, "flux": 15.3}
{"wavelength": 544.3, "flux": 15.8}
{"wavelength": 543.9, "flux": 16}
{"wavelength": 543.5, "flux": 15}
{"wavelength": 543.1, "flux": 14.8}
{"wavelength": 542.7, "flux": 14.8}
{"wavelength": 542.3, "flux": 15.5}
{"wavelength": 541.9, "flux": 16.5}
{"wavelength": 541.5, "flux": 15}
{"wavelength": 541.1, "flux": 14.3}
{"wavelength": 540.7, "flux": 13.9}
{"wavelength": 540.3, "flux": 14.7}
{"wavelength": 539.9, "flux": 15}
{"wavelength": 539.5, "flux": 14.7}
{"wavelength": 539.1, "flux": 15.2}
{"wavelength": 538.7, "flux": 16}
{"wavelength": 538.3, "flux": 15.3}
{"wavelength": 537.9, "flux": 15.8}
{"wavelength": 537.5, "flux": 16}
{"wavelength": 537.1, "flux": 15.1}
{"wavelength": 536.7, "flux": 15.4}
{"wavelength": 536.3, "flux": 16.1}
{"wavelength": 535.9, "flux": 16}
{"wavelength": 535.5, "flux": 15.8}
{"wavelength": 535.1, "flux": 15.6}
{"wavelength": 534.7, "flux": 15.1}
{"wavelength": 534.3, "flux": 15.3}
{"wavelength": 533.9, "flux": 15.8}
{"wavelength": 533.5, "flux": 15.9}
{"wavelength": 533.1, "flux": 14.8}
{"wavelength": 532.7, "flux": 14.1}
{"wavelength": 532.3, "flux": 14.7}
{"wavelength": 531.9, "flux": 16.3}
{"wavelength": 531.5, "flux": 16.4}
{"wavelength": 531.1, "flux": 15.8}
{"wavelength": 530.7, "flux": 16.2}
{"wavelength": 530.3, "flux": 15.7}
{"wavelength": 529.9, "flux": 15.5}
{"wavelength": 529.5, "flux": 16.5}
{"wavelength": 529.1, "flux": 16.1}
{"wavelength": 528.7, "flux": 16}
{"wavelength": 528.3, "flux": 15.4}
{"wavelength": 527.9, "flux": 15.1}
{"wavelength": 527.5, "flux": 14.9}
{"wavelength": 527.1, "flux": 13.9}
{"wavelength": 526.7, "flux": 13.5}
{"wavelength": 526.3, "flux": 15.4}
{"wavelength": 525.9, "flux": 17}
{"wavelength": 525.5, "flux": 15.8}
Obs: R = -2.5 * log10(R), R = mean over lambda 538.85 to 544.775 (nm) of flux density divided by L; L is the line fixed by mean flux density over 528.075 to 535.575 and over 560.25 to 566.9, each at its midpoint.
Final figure 0.03 mag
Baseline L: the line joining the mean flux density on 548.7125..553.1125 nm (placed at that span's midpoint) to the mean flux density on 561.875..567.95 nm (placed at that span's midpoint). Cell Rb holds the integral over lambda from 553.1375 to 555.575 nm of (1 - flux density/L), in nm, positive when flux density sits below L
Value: -0.12 nm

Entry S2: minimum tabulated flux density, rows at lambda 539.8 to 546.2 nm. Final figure 13.9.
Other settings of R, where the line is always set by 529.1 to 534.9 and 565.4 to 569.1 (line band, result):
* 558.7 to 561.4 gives 0.005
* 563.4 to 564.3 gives 0.013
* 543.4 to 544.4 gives -0.015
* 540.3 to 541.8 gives 0.064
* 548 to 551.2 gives 0.005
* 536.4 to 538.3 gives -0.004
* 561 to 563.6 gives -0.008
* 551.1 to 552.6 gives -0.025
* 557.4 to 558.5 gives 0.003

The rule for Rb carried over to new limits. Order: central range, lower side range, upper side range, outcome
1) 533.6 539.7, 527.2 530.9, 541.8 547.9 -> 0.001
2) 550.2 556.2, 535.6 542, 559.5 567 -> -0.172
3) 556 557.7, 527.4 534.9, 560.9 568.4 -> 0.017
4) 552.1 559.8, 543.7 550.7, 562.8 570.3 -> -0.035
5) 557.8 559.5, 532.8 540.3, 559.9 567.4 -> 0.056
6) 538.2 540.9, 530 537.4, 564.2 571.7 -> 0.090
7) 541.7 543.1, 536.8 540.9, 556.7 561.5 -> -0.029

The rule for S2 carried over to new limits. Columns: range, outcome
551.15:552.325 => 15.4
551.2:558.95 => 14.5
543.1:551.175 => 14.8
